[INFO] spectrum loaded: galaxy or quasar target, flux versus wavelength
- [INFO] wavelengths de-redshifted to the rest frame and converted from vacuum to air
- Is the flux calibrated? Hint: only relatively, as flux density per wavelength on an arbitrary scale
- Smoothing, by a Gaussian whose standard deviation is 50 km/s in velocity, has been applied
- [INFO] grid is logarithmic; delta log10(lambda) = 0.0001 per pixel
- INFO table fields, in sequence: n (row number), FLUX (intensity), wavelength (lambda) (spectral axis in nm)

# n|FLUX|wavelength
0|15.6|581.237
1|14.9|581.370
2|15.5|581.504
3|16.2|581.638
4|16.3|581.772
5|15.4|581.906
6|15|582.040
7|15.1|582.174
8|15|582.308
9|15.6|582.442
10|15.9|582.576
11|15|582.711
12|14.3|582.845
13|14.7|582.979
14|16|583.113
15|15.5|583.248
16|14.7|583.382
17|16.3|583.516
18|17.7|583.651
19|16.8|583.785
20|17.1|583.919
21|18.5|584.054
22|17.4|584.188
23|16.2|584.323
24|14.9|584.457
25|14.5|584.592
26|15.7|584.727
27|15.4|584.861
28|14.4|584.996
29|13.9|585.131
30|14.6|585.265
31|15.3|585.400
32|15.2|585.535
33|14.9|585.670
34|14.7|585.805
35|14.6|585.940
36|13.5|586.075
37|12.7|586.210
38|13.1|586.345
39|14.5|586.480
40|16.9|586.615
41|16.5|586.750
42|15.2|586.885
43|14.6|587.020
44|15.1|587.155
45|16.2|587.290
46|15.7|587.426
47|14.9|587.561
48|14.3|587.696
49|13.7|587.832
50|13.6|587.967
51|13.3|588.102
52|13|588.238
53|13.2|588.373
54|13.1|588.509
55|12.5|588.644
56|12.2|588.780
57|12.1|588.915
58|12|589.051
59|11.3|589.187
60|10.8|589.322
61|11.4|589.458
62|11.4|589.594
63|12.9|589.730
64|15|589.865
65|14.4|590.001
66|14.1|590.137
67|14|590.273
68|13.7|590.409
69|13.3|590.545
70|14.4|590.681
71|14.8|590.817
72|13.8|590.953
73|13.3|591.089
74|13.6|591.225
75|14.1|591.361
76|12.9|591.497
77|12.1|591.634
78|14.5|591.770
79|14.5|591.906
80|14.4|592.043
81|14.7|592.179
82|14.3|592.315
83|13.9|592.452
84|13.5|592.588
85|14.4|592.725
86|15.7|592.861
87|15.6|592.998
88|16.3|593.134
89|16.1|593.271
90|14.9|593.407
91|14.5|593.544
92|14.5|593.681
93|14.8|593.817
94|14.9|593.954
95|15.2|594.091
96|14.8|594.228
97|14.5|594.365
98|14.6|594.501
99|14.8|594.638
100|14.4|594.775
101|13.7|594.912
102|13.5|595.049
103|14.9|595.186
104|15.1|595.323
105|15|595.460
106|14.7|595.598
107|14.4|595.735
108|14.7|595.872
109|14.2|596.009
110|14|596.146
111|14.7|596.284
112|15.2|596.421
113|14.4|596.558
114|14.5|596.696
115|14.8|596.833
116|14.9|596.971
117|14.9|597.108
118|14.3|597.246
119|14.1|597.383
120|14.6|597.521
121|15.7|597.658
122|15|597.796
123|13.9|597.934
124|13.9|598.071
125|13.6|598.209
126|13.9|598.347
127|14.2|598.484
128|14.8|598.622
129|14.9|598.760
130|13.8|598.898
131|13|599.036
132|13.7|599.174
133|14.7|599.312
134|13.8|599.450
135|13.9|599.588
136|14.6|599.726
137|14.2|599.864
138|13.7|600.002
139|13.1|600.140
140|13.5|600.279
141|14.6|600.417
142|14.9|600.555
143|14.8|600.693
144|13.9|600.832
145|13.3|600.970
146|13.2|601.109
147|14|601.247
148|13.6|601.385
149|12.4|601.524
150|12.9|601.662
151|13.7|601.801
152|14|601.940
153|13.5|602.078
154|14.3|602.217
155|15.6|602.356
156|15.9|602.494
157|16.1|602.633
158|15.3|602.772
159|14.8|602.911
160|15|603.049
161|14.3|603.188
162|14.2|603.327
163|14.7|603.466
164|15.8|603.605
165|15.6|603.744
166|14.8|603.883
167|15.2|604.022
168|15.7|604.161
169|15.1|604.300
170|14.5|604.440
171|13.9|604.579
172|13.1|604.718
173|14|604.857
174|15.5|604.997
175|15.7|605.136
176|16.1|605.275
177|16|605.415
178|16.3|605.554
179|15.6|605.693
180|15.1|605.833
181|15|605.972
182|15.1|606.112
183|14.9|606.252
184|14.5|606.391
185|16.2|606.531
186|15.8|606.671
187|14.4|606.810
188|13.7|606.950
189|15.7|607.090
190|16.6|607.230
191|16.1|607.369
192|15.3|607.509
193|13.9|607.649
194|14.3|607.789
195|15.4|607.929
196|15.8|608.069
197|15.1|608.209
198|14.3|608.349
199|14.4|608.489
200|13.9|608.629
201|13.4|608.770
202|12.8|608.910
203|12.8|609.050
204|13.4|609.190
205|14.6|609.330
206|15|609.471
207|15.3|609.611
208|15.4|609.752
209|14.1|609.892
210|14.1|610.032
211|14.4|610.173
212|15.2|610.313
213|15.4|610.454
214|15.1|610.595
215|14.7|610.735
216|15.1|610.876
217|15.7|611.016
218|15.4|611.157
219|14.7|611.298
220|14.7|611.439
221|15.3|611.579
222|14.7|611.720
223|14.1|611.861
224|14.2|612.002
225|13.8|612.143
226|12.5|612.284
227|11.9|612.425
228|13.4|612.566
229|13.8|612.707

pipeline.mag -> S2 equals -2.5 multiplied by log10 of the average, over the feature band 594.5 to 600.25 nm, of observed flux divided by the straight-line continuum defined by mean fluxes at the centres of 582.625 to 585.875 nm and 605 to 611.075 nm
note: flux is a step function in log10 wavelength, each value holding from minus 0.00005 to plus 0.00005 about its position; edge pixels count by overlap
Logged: 0.06 mag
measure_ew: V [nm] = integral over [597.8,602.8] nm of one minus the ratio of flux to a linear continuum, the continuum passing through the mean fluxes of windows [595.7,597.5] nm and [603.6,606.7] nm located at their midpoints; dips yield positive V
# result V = 0.25 nm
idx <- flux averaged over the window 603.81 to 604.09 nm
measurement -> 15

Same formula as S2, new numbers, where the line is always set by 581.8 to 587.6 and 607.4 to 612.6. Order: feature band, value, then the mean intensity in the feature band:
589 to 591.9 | 0.143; 13.3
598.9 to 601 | 0.061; 14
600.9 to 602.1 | 0.103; 13.4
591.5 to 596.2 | 0.033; 14.6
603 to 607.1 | -0.031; 15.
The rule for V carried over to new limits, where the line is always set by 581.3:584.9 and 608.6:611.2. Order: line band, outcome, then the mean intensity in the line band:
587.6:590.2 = 0.44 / 12.9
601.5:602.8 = 0.04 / 14.4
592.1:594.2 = 0.06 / 14.9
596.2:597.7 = 0.04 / 14.7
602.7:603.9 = -0.01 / 15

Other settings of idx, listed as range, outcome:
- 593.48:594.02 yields 14.7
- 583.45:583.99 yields 17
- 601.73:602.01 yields 13.8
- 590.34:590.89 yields 14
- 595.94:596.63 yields 14.5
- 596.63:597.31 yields 14.7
